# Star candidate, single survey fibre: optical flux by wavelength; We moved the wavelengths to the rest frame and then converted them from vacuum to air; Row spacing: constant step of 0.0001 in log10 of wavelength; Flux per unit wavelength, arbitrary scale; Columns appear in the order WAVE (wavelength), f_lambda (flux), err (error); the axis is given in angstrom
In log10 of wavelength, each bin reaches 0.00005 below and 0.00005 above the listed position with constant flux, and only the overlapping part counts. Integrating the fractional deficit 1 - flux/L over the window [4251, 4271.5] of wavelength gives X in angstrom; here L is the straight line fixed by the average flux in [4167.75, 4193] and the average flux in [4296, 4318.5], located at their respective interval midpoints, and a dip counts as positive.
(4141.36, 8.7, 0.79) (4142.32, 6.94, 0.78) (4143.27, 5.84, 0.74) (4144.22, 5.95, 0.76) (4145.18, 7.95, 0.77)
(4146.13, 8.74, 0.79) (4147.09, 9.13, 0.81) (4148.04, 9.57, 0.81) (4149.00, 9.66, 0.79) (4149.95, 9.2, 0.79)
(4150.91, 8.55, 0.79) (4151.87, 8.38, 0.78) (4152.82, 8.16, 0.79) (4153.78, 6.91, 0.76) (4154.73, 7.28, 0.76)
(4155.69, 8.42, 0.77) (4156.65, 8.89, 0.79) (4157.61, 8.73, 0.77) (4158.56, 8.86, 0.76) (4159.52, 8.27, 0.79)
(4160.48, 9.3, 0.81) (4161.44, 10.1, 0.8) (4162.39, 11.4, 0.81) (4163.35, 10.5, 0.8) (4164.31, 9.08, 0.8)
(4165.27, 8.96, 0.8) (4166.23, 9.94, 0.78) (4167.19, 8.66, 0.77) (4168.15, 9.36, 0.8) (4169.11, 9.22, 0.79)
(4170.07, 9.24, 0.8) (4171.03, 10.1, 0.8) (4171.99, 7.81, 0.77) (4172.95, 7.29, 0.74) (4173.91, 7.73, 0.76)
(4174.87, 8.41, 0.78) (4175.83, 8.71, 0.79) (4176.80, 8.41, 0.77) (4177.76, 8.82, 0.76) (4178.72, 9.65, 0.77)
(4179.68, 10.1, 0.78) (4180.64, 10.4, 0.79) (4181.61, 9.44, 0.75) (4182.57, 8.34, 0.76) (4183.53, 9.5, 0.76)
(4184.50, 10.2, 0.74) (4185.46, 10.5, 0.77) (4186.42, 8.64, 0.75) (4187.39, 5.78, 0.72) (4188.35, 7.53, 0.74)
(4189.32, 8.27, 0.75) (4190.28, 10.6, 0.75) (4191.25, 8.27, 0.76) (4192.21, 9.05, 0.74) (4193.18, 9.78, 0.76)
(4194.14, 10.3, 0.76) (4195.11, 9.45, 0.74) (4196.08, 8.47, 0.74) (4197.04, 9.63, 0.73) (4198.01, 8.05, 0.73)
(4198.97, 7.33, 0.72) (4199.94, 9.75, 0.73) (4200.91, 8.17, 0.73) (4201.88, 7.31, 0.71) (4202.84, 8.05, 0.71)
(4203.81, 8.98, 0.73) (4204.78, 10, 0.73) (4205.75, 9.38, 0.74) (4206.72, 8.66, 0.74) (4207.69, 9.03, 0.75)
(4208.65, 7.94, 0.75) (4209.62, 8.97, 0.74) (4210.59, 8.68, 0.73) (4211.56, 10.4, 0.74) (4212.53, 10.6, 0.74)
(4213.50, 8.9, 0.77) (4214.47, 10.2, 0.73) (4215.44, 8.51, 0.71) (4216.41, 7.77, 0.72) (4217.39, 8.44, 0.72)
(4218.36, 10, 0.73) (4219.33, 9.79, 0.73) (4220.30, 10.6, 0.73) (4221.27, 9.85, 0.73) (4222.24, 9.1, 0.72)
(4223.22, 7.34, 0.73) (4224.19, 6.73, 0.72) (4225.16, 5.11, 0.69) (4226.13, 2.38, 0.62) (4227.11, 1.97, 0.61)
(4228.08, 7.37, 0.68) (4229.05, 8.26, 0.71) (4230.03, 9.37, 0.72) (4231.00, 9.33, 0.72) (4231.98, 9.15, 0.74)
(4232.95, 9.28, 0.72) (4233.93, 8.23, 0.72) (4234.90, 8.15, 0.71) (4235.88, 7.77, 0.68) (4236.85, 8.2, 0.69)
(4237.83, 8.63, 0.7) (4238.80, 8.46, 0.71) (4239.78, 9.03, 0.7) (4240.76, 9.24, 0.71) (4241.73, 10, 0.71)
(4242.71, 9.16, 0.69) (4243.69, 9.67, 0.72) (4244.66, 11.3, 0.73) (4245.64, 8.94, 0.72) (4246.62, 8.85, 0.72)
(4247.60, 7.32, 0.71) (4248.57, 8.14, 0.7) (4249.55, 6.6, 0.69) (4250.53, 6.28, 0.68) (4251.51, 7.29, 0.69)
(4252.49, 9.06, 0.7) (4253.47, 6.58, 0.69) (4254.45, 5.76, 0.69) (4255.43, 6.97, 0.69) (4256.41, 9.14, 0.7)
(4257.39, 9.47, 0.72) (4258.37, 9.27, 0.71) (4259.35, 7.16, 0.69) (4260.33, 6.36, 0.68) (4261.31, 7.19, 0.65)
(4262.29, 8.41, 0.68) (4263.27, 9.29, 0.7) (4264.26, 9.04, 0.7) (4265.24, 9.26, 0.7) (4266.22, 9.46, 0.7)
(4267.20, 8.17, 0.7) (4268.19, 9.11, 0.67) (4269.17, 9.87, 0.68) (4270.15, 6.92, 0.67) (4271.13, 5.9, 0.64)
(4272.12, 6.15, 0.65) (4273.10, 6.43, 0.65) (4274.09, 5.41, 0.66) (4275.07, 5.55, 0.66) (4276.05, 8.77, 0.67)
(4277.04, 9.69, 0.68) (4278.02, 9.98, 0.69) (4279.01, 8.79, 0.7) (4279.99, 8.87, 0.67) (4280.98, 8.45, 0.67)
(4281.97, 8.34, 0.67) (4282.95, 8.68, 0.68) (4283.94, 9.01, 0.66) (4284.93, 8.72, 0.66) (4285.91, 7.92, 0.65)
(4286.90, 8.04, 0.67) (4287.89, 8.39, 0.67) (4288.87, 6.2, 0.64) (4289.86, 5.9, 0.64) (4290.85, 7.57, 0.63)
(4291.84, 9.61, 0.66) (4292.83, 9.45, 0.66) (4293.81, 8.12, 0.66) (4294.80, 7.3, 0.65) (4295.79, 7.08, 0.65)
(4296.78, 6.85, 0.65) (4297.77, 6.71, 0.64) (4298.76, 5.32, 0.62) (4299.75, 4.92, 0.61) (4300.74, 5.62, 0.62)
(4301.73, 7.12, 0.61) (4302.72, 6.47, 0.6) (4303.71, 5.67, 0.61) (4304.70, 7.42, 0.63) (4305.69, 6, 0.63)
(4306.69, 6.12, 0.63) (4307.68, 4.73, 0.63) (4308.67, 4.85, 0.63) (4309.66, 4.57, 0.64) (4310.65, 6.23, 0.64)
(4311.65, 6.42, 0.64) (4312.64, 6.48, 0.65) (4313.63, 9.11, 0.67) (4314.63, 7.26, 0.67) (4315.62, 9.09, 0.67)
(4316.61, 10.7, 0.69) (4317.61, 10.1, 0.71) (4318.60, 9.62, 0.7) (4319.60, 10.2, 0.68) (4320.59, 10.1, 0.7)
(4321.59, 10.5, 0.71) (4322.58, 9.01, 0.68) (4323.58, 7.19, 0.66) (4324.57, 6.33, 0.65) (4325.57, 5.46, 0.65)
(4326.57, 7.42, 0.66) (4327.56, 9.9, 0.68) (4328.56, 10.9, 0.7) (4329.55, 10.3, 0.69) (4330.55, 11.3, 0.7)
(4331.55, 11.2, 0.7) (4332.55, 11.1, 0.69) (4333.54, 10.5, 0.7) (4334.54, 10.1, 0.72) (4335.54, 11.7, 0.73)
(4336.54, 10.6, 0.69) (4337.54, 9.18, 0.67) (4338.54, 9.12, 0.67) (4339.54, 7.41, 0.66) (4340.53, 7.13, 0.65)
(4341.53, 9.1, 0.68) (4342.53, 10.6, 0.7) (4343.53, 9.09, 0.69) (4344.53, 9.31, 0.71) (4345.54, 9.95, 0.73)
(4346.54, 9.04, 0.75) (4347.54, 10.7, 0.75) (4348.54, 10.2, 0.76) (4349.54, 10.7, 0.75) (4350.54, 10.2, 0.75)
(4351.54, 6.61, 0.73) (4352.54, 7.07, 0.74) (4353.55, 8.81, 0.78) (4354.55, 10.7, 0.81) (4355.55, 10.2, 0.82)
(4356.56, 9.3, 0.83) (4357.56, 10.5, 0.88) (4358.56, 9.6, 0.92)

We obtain -1.5 angstrom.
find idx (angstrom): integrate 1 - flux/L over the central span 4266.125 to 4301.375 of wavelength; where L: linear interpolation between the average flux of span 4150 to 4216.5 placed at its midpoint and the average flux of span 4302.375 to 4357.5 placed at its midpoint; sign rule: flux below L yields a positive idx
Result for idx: 4.5 angstrom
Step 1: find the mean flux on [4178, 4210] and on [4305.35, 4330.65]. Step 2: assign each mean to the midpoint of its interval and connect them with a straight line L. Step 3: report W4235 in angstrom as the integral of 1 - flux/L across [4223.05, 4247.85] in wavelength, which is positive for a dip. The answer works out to 1.65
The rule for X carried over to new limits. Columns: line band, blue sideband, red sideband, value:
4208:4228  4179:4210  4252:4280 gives 1.1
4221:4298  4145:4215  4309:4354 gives 8.7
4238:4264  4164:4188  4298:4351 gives 1.3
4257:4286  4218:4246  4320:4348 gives 1.9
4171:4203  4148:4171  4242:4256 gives -0.3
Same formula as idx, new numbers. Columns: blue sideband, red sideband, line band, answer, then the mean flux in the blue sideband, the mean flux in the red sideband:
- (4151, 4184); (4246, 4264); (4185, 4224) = -2.3 angstrom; 8.95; 7.75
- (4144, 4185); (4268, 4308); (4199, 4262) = -1.7 angstrom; 8.93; 7.39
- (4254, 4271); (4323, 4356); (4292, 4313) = 5.7 angstrom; 8.24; 9.37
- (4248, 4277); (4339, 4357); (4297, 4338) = 2.8 angstrom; 7.72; 9.23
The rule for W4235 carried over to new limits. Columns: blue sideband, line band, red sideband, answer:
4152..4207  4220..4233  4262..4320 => 1.4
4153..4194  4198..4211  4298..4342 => 0.3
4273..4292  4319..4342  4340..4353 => -1.2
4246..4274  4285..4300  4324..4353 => 1.9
